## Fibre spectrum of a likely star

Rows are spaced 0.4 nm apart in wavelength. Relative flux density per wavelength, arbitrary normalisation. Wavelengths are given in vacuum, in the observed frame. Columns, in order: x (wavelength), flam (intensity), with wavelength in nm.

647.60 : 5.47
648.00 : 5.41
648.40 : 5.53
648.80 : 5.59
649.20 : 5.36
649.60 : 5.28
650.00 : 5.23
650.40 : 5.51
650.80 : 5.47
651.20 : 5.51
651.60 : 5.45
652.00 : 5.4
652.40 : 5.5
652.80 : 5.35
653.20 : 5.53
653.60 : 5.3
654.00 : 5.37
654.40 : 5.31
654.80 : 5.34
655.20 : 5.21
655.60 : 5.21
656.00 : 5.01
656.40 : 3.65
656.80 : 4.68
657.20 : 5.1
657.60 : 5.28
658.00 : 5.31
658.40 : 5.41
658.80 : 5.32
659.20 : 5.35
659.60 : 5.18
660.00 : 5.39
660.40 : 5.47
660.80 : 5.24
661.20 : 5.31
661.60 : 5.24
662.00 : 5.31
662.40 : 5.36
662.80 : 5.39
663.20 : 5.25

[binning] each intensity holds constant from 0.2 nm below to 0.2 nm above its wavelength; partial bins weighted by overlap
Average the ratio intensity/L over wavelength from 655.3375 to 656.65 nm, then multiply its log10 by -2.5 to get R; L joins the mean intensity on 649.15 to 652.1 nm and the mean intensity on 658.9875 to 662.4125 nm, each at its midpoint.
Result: 0.153 mag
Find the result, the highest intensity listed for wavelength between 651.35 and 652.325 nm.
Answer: 5.45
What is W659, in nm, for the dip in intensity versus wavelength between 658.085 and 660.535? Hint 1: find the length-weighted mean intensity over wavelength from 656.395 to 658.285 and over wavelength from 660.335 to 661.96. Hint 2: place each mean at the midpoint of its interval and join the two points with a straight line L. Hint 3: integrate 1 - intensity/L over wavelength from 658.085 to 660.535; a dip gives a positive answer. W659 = -0.10 nm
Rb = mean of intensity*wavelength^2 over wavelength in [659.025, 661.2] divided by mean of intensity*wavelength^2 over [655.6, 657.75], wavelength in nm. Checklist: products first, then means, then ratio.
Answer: 1.13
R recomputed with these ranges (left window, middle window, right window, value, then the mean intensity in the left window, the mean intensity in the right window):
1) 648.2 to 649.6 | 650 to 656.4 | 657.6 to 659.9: 0.02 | 5.46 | 5.31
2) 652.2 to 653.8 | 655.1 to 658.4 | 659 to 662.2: 0.09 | 5.42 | 5.31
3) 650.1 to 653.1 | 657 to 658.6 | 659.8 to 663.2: 0.02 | 5.45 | 5.33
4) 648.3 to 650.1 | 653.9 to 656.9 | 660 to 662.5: 0.08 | 5.4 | 5.33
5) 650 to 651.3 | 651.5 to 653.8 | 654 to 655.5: -0.01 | 5.45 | 5.29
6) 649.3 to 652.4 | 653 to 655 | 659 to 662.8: 0.00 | 5.41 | 5.32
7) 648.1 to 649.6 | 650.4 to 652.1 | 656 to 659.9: -0.02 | 5.46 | 5.04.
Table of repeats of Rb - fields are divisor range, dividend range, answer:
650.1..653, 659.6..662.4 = 1.00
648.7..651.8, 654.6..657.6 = 0.92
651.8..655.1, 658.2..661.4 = 1.01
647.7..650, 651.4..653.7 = 1.01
